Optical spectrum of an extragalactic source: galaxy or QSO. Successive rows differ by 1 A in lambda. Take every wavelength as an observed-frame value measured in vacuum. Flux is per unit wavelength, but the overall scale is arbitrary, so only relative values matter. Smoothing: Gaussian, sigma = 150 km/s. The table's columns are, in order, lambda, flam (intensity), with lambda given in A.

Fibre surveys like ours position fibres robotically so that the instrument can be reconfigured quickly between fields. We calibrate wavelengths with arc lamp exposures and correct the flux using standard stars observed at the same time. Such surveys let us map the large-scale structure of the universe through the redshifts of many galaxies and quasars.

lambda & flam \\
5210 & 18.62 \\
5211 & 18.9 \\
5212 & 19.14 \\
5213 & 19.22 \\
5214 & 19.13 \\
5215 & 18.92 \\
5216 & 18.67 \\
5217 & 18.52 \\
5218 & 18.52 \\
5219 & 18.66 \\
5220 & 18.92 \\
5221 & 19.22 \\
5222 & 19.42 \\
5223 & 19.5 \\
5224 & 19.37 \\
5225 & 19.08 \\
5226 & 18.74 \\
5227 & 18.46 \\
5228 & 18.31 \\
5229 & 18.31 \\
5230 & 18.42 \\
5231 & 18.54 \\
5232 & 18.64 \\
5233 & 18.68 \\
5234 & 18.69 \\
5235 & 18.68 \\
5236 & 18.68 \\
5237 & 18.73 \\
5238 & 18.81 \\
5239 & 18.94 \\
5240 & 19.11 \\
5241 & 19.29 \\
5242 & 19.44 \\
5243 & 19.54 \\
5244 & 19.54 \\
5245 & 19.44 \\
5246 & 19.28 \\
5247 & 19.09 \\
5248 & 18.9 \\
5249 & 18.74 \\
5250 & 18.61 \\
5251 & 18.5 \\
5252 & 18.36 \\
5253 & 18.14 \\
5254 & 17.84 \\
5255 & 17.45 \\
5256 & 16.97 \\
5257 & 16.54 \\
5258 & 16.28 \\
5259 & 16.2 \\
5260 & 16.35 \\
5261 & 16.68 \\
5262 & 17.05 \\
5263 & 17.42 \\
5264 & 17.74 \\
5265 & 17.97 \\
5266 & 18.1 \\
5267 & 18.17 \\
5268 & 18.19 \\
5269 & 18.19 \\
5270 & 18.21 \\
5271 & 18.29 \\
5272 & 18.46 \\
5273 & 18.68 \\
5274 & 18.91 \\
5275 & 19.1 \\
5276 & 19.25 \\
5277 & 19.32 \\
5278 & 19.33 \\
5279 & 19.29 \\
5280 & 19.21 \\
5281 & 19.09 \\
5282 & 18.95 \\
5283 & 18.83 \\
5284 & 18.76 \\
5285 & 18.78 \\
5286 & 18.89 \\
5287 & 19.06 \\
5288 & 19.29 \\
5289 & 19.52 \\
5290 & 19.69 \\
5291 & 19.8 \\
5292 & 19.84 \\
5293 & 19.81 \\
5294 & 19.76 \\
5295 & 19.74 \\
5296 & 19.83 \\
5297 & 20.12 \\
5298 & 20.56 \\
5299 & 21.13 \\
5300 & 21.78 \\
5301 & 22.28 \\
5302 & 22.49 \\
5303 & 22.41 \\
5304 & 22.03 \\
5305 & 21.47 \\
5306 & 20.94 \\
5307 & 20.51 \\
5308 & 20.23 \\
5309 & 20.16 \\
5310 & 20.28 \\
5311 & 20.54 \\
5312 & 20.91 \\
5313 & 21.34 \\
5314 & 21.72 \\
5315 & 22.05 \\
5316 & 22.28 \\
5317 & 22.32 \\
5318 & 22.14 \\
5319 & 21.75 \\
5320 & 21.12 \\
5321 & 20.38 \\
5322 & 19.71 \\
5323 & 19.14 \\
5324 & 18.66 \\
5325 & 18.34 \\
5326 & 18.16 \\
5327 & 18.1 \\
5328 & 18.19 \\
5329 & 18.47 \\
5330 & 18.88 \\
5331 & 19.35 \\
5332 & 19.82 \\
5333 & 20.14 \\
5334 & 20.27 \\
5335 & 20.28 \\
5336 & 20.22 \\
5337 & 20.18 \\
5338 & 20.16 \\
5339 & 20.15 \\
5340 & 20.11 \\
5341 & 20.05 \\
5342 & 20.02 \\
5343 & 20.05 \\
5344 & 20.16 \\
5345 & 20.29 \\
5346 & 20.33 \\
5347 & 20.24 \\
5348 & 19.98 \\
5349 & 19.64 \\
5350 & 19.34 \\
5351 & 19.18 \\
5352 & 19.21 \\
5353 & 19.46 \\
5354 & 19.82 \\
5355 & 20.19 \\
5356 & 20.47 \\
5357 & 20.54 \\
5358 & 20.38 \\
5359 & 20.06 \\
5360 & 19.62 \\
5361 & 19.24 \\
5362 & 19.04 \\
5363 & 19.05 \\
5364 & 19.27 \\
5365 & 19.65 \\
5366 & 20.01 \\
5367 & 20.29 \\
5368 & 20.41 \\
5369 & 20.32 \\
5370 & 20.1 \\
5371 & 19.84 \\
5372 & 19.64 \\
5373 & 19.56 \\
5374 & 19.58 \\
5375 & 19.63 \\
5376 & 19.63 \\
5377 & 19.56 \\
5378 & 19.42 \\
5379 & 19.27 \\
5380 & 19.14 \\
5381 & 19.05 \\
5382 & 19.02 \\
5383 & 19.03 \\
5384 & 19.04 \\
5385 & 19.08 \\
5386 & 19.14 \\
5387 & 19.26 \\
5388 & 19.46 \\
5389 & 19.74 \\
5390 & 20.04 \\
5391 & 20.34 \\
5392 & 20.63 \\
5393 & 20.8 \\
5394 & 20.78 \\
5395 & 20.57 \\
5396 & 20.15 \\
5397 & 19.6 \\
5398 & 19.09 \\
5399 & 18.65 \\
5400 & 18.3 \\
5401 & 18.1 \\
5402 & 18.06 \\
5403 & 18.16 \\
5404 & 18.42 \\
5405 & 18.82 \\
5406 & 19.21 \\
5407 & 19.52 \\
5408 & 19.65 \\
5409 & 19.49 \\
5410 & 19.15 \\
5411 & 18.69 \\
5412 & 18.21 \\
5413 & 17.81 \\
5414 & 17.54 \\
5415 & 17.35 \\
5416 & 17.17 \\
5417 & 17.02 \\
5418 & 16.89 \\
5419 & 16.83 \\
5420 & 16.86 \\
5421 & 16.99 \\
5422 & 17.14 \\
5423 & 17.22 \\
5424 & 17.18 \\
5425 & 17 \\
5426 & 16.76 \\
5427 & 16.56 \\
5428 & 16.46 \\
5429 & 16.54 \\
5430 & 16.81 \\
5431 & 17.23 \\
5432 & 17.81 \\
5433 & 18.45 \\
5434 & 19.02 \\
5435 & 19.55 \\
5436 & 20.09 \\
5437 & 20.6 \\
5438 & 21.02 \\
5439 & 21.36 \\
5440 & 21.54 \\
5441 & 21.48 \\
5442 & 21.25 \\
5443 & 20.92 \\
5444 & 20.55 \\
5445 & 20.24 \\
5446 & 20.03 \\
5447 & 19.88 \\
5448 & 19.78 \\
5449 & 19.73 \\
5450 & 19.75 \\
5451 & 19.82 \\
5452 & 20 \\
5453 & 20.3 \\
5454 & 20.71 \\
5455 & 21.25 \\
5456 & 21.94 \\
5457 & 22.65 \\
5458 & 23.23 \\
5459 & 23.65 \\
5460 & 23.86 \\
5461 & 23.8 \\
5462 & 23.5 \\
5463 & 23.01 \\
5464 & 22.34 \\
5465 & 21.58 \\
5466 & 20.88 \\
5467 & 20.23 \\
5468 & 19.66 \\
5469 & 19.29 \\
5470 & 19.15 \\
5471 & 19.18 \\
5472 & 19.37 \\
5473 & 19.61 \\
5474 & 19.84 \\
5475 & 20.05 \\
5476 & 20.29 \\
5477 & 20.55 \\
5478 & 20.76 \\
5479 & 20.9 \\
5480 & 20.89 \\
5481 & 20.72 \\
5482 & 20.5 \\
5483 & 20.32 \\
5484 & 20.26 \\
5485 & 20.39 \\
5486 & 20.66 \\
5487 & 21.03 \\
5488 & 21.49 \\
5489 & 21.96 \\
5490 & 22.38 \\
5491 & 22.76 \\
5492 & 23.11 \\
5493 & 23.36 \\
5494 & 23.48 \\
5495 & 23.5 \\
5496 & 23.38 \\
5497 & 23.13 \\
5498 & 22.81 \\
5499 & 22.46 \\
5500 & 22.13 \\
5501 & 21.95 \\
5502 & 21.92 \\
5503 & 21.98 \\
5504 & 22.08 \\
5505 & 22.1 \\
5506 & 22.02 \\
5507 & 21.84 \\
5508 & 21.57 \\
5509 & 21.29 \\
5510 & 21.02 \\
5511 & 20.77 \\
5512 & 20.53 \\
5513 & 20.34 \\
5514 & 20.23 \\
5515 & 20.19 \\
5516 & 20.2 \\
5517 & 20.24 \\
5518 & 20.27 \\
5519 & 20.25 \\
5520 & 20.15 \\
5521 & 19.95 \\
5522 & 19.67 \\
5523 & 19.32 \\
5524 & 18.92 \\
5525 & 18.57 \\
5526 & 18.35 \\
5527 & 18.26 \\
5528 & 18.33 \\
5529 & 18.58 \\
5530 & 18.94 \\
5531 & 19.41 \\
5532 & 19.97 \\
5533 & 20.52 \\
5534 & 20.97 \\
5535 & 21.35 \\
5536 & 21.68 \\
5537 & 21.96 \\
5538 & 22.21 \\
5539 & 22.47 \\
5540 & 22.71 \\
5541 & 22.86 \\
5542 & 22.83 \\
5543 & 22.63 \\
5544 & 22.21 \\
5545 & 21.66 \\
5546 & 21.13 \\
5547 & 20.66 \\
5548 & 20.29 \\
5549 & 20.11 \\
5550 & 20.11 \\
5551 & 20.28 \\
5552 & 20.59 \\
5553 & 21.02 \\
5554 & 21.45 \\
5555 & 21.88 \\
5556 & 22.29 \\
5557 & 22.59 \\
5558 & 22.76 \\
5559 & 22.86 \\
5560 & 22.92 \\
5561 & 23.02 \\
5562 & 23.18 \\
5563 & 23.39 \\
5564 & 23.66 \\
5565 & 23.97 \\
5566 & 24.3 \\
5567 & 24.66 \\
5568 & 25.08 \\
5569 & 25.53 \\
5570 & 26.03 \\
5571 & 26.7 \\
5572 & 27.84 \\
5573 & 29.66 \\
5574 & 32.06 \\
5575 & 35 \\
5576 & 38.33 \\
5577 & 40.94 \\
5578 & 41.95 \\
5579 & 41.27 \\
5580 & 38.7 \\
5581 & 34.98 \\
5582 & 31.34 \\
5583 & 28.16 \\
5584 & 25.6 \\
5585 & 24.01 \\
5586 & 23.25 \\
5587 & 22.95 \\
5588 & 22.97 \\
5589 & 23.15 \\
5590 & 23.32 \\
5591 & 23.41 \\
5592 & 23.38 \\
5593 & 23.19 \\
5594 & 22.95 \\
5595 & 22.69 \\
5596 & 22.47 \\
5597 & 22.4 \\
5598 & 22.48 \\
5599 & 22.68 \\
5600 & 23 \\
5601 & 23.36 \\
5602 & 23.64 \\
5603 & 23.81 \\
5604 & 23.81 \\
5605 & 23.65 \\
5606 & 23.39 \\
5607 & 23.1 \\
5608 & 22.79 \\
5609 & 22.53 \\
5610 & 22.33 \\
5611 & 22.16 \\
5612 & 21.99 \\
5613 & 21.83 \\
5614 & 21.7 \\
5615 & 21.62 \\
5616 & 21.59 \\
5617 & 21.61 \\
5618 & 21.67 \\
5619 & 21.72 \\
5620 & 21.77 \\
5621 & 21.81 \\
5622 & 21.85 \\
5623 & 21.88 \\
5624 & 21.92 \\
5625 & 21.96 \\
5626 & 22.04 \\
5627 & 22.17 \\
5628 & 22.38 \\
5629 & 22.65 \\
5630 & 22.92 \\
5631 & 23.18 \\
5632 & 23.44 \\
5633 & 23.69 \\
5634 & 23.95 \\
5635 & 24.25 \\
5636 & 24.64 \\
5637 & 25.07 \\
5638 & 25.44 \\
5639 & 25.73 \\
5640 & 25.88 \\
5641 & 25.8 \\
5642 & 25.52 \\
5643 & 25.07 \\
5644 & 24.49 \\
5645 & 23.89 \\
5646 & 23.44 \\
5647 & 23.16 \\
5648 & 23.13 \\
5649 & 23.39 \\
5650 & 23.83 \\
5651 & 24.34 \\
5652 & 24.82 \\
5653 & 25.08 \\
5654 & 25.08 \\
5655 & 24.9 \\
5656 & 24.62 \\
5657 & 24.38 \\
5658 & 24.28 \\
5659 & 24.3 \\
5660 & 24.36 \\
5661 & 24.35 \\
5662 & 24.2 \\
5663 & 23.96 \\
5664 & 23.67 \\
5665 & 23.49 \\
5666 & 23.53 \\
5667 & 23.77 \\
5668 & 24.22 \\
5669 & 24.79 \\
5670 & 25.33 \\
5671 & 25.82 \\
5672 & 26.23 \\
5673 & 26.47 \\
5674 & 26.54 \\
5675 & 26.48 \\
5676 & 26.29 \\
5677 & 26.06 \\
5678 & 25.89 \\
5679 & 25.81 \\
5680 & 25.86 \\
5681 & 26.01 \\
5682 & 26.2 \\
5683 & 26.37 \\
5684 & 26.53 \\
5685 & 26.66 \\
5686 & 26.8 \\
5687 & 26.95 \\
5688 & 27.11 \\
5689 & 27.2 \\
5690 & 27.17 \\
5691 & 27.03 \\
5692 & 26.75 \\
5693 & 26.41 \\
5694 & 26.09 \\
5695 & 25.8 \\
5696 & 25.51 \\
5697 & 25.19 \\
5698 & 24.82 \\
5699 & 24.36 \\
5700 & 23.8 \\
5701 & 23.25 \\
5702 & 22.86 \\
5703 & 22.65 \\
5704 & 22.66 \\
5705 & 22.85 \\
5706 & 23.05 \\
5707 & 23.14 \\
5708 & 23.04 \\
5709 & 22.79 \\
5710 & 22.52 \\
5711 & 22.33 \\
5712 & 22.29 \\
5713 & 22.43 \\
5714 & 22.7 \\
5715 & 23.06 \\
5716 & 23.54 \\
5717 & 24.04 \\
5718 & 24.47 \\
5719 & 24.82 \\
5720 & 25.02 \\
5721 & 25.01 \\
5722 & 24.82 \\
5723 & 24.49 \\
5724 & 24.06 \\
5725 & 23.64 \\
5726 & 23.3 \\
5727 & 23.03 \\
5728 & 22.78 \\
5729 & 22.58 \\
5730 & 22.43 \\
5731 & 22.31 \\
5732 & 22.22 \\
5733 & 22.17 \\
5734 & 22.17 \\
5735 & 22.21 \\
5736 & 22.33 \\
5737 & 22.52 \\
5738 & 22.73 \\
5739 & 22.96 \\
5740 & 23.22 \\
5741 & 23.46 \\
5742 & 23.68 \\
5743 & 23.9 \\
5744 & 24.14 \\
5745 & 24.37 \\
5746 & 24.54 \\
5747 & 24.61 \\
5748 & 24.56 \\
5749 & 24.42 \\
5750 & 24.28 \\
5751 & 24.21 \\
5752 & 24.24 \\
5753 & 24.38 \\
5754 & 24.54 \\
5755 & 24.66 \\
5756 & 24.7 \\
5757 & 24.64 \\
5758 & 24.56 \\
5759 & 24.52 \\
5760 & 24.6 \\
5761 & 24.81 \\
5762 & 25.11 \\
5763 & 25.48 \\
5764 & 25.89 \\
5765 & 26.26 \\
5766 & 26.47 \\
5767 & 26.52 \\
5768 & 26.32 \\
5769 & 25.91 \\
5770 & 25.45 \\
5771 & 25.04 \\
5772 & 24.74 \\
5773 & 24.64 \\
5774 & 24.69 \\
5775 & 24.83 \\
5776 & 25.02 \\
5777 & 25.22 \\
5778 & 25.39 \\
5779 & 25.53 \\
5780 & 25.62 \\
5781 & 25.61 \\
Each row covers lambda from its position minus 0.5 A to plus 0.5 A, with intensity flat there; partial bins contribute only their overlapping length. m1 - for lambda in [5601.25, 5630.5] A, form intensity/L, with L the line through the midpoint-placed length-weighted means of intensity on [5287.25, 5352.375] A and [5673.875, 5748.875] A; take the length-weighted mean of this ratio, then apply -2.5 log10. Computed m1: 0.045 mag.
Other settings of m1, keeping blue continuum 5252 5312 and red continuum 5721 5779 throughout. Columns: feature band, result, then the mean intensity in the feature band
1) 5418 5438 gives 0.17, 17.7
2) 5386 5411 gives 0.06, 19.4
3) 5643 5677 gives -0.06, 24.6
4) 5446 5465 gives -0.03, 21.6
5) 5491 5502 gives -0.07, 22.9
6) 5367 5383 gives 0.03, 19.6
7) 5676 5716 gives -0.05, 24.8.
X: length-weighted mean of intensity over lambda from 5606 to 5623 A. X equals 22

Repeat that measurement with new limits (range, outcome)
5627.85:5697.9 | 25.1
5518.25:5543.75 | 20.5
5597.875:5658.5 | 23.4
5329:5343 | 19.9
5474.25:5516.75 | 21.5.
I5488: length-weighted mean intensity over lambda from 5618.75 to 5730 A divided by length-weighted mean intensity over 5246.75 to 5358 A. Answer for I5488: 1.25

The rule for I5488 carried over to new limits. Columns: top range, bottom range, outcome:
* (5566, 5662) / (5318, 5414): 1.28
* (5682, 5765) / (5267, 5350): 1.21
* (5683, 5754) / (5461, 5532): 1.15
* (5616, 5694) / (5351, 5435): 1.30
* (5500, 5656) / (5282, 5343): 1.16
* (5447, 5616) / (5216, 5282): 1.23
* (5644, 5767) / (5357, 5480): 1.25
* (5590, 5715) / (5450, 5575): 1.11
